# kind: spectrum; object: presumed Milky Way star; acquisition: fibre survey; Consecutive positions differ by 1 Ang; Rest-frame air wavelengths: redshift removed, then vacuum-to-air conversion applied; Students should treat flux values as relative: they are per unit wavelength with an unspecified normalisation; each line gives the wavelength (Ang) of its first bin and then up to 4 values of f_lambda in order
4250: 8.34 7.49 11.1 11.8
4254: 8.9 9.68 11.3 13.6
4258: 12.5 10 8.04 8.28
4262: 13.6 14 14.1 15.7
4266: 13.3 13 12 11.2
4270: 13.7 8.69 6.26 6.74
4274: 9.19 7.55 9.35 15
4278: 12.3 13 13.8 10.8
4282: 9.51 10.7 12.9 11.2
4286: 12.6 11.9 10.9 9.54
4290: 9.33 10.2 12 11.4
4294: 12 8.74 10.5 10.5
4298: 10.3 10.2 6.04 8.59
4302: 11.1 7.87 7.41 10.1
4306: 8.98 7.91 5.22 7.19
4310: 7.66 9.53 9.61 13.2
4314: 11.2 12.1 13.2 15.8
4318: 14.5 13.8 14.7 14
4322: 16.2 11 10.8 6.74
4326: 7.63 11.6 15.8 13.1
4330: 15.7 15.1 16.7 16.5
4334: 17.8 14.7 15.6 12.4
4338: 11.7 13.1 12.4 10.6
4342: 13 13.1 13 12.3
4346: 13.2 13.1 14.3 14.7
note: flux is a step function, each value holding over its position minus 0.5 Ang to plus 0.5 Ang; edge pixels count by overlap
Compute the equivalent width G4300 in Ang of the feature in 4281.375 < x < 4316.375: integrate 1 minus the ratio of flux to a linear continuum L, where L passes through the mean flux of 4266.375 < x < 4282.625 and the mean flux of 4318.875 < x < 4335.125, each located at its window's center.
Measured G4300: 5.8 Ang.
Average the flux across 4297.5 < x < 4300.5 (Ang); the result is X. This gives 8.85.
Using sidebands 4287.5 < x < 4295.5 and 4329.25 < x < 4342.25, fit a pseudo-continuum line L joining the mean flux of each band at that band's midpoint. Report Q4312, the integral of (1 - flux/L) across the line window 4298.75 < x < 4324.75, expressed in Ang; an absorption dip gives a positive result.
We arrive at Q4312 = 3.5 Ang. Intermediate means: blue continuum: 10.5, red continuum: 14.3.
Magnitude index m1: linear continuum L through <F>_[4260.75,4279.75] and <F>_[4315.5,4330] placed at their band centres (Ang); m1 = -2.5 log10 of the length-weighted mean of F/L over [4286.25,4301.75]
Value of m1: 0.19 mag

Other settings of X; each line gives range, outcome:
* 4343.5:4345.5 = 12.7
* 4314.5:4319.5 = 13.9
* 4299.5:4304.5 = 8.2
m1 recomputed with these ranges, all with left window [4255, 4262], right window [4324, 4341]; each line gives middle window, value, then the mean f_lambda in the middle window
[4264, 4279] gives 0.00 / 11.2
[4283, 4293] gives 0.06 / 11.2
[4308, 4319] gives 0.14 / 11.2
